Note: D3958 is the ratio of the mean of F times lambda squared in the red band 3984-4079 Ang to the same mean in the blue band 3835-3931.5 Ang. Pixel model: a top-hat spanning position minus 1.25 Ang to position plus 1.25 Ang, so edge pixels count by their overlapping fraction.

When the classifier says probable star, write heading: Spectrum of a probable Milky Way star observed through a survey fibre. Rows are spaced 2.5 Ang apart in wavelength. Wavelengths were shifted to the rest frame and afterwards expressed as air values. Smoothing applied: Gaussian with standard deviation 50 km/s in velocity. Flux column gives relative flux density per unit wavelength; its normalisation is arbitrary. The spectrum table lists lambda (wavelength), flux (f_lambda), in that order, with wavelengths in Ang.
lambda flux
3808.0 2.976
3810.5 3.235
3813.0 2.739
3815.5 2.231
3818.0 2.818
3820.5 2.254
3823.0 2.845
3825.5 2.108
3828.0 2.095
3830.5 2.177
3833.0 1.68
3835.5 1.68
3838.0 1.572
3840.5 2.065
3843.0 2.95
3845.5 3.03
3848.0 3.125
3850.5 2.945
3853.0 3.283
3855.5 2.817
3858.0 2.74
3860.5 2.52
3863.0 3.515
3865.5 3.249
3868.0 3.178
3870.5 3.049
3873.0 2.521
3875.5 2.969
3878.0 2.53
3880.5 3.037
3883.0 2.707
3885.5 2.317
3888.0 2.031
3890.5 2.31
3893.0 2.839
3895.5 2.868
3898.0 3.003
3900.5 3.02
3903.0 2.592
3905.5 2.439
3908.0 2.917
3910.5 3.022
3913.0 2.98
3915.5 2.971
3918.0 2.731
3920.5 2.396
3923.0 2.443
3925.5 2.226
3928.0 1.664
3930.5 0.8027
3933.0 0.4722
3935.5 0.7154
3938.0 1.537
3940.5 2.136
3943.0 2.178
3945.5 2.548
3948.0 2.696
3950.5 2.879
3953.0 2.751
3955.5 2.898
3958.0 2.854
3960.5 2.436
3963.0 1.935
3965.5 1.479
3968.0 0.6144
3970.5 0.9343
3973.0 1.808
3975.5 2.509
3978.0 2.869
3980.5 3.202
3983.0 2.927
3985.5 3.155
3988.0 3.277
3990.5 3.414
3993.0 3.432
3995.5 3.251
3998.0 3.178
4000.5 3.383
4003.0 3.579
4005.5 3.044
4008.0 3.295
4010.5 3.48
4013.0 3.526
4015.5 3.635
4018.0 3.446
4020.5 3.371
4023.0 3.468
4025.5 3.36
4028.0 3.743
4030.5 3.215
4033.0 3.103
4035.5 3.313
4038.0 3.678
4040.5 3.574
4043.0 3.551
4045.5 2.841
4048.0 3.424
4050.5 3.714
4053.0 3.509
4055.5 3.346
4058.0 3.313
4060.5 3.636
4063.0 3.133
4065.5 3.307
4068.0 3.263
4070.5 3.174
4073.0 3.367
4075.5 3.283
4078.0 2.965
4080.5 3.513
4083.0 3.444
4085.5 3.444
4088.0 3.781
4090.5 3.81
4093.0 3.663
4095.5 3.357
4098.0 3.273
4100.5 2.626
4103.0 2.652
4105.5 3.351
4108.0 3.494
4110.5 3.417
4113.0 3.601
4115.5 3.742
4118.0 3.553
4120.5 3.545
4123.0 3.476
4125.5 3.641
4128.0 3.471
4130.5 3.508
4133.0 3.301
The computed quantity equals 1.37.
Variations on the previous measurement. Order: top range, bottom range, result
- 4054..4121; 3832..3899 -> 1.40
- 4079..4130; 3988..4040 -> 1.06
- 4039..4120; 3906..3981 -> 1.66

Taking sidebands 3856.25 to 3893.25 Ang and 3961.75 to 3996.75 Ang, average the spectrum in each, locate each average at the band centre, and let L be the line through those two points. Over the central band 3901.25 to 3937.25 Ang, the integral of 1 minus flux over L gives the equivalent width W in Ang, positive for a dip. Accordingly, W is 6.6 Ang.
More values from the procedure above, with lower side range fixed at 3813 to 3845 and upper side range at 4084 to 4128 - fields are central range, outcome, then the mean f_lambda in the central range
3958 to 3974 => 6.76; 1.63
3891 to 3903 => -1.51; 2.86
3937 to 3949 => 2.26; 2.22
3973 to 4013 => -2.86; 3.17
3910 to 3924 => -0.67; 2.75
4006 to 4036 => -3.27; 3.41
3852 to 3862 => -2.03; 2.85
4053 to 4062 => -0.57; 3.43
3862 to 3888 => -4.46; 2.86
